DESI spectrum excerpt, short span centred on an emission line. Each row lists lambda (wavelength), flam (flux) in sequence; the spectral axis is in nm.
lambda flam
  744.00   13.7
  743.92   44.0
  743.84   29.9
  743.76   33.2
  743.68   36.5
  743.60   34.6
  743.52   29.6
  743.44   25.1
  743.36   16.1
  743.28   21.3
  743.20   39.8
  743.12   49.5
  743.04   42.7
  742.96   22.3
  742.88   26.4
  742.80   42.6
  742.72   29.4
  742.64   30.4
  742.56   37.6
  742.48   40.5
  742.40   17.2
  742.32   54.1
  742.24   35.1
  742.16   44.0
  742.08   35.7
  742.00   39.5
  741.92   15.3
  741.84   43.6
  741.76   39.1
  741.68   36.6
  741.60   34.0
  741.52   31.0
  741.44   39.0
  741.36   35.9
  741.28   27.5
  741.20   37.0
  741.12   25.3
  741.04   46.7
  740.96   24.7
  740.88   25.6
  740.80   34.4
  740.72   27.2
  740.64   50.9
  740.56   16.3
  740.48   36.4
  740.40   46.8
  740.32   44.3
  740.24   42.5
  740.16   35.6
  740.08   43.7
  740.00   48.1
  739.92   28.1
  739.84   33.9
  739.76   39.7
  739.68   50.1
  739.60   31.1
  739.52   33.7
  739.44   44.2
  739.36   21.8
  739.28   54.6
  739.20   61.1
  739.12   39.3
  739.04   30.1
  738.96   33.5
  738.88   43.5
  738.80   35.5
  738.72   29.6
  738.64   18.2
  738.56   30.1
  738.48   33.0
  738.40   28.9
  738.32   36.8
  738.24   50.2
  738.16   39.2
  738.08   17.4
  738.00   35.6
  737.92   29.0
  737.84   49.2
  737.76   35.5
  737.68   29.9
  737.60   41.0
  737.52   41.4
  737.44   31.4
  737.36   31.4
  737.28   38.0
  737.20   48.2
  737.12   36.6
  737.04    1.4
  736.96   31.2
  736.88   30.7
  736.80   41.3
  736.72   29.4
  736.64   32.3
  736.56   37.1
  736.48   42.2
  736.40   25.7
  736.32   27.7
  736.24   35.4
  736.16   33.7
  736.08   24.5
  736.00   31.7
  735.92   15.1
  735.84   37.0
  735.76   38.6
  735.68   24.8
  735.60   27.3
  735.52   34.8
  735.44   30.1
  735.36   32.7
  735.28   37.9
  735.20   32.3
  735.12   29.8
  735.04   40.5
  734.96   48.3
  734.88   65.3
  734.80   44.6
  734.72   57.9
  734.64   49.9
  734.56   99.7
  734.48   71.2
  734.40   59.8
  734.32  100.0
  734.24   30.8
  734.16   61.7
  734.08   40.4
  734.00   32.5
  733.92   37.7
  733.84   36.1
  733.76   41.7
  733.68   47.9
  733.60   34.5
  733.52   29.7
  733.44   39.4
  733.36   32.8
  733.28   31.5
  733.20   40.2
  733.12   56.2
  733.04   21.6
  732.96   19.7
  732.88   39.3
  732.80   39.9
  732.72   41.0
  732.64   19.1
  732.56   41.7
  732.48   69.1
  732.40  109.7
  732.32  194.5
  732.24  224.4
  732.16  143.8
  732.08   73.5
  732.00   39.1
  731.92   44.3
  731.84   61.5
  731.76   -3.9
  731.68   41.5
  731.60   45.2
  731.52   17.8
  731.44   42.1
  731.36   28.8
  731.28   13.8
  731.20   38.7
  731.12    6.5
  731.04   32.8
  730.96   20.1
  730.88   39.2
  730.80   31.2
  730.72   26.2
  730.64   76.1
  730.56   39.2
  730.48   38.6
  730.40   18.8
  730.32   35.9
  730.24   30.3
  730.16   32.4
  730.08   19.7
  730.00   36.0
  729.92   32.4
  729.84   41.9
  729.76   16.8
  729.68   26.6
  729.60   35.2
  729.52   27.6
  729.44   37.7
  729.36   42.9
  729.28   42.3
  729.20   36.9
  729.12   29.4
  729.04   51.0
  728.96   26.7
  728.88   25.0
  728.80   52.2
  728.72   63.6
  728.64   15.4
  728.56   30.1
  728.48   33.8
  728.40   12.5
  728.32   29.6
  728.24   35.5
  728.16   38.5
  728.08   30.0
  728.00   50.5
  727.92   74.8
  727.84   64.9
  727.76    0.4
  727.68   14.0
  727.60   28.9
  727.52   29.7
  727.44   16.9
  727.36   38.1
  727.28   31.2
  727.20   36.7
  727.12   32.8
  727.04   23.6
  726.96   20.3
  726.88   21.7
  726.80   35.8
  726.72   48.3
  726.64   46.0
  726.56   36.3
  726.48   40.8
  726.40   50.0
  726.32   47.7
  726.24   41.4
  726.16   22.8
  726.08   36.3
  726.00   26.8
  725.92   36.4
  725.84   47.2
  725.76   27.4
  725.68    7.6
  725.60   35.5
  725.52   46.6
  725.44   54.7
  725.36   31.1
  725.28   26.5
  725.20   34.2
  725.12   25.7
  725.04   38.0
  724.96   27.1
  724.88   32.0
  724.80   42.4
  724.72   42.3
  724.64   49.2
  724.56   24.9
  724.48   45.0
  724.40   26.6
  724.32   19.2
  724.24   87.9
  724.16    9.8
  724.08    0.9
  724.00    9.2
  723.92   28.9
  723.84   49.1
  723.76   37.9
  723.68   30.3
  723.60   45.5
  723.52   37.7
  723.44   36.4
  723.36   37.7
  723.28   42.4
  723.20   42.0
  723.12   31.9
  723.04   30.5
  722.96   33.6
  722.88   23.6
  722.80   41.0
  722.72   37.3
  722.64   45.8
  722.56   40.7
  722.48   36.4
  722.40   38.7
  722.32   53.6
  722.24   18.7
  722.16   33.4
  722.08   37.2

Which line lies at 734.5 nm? [N II] 6583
